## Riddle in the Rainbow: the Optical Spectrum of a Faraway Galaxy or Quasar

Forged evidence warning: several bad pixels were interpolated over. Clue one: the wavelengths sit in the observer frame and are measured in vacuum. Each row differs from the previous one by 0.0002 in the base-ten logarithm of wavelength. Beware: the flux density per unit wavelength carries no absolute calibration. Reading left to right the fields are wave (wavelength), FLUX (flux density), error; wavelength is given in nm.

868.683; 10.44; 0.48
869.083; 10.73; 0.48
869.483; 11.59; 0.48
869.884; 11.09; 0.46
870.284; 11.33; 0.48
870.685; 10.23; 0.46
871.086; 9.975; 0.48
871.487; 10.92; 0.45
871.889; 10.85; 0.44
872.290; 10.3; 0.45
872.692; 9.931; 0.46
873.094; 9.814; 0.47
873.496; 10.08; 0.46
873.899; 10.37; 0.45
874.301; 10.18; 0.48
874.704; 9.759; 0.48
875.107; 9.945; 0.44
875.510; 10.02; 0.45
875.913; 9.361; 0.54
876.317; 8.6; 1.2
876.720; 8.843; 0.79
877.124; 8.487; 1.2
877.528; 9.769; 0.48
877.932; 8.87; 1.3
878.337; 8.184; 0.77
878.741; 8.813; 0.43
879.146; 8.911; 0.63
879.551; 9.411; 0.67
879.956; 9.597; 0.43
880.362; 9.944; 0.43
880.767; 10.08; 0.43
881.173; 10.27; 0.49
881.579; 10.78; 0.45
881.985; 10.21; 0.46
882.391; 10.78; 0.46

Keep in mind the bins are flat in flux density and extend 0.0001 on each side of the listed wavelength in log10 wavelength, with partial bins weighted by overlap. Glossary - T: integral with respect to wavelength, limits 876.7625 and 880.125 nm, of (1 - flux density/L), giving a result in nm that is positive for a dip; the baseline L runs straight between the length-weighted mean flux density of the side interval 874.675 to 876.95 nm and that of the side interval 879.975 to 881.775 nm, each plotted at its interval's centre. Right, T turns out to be 0.28 nm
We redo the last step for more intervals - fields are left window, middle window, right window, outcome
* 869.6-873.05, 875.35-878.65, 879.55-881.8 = 0.41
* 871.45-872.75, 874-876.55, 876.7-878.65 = -0.03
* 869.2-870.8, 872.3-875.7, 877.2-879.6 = 0.01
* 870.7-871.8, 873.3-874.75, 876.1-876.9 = -0.09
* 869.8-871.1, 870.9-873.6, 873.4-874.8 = 0.04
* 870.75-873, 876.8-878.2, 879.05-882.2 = 0.15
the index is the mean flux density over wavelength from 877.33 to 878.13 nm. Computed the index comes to 9.32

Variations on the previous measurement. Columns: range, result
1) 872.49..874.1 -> 10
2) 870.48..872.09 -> 10.5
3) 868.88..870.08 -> 11.1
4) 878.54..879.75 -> 9.04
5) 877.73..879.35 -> 8.69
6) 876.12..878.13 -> 8.92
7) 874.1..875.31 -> 9.96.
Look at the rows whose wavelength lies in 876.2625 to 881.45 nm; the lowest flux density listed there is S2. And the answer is 8.184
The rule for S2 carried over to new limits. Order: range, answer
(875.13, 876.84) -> 8.6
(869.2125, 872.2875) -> 9.975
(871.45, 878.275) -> 8.487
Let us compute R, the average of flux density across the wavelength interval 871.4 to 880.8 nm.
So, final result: 9.6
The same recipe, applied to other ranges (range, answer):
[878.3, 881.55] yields 9.54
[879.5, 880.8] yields 9.76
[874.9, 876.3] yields 9.62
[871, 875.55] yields 10.2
